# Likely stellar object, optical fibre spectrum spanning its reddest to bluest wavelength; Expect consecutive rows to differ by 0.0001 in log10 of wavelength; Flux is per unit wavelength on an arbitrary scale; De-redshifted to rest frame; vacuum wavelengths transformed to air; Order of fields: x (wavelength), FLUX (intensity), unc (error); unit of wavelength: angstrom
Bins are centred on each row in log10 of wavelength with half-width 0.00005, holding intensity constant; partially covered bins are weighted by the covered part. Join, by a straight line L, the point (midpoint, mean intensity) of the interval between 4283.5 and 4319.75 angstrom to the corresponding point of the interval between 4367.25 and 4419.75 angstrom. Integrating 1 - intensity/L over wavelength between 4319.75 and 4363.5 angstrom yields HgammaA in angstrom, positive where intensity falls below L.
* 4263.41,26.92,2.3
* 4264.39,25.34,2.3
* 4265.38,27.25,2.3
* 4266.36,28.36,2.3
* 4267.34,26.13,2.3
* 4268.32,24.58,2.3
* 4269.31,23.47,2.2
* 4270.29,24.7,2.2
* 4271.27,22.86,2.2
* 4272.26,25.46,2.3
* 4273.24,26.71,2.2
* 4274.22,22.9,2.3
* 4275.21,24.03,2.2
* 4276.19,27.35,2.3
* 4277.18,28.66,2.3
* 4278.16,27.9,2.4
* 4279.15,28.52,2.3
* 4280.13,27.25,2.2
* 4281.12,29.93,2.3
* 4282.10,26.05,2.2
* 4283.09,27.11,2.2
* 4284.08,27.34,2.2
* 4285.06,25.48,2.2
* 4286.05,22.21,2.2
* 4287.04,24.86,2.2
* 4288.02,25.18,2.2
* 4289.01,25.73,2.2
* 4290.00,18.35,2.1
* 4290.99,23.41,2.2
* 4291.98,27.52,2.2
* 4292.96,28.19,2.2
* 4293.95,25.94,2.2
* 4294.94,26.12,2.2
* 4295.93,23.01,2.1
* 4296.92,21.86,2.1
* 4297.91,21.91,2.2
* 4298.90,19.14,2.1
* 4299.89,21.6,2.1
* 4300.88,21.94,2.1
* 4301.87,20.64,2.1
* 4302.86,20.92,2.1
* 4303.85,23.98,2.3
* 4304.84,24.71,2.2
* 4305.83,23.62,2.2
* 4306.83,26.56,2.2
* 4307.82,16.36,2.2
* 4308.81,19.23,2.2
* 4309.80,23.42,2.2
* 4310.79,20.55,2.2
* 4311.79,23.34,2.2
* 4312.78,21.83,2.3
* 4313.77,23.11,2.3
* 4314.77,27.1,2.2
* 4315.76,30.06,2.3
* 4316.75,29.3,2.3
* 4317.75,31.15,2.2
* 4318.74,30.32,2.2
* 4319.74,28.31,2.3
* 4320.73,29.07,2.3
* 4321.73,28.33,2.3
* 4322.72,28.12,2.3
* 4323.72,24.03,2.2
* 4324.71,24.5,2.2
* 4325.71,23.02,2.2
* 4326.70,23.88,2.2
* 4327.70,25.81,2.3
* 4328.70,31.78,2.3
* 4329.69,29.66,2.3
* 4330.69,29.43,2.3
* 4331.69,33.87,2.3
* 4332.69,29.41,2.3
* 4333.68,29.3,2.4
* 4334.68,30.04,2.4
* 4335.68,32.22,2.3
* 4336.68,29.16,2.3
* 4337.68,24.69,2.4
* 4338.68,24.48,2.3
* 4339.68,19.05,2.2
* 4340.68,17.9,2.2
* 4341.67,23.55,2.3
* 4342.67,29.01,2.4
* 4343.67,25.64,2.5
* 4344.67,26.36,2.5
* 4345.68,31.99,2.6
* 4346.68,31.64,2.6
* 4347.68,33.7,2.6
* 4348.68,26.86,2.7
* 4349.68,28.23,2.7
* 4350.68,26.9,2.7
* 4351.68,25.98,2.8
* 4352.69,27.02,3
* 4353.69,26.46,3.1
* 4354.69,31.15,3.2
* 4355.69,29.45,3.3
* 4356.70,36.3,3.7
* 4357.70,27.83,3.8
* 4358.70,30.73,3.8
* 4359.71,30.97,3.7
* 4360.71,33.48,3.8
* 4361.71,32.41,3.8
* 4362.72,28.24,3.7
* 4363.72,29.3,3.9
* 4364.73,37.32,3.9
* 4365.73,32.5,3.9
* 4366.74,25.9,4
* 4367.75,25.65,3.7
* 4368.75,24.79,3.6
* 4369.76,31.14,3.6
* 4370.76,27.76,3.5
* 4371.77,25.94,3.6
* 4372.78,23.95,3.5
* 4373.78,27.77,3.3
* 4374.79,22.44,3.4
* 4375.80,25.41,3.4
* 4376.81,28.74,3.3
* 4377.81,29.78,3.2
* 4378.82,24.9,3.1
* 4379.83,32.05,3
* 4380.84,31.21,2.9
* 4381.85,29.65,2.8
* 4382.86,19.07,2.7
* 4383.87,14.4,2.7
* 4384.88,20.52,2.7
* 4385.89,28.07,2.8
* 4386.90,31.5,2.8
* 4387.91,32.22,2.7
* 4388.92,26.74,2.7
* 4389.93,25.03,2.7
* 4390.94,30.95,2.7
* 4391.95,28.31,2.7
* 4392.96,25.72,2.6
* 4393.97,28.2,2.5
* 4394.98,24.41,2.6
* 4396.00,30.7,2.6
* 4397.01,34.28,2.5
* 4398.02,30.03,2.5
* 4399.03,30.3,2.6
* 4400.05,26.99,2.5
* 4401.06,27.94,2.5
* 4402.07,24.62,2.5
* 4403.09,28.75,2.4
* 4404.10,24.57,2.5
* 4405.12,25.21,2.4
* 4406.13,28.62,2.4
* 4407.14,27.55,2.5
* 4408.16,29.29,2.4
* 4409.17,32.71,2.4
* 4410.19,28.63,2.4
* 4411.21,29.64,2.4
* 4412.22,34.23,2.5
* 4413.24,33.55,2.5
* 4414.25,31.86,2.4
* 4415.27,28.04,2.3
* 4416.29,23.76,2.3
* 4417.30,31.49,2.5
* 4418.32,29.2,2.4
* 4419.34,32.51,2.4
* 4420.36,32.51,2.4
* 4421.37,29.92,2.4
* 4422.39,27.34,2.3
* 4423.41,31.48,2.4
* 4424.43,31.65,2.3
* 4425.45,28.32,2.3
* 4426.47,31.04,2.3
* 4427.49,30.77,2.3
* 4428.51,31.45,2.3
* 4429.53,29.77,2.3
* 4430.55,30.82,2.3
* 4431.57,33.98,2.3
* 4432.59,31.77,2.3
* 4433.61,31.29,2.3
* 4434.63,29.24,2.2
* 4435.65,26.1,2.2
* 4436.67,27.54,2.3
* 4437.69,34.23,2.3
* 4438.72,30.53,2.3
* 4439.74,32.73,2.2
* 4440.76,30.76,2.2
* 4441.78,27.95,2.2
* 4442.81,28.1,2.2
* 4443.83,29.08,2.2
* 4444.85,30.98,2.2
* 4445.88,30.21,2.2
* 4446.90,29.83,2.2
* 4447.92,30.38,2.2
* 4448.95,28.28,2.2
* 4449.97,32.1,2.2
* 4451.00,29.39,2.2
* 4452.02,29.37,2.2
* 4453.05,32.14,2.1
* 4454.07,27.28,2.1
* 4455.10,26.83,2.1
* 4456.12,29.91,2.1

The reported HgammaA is -4.1 angstrom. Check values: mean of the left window 24.1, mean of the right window 27.9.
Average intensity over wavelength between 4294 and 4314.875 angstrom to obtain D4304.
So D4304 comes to 22.4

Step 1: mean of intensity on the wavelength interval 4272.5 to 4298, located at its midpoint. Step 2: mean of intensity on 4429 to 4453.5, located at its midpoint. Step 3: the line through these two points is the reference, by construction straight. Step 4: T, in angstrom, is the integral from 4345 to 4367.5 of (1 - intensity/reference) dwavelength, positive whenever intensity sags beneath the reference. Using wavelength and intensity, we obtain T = -1.9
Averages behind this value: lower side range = 25.6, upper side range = 30.3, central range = 30.1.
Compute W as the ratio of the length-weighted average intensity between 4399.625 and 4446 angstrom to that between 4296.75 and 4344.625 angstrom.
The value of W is 1.17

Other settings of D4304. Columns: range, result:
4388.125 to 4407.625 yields 27.9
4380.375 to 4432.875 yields 28.9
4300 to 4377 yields 27.1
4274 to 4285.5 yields 27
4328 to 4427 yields 28.5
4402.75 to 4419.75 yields 29.4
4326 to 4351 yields 27.8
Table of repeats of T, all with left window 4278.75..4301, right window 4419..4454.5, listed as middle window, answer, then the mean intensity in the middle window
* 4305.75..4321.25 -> 0.2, 25.2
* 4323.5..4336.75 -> -1.0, 28.4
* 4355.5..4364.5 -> -1.2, 31.2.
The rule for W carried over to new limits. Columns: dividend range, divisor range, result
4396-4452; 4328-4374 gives 1.04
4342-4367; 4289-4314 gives 1.31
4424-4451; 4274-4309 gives 1.24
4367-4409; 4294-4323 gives 1.12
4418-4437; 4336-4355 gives 1.13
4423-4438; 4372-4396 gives 1.15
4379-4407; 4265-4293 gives 1.06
